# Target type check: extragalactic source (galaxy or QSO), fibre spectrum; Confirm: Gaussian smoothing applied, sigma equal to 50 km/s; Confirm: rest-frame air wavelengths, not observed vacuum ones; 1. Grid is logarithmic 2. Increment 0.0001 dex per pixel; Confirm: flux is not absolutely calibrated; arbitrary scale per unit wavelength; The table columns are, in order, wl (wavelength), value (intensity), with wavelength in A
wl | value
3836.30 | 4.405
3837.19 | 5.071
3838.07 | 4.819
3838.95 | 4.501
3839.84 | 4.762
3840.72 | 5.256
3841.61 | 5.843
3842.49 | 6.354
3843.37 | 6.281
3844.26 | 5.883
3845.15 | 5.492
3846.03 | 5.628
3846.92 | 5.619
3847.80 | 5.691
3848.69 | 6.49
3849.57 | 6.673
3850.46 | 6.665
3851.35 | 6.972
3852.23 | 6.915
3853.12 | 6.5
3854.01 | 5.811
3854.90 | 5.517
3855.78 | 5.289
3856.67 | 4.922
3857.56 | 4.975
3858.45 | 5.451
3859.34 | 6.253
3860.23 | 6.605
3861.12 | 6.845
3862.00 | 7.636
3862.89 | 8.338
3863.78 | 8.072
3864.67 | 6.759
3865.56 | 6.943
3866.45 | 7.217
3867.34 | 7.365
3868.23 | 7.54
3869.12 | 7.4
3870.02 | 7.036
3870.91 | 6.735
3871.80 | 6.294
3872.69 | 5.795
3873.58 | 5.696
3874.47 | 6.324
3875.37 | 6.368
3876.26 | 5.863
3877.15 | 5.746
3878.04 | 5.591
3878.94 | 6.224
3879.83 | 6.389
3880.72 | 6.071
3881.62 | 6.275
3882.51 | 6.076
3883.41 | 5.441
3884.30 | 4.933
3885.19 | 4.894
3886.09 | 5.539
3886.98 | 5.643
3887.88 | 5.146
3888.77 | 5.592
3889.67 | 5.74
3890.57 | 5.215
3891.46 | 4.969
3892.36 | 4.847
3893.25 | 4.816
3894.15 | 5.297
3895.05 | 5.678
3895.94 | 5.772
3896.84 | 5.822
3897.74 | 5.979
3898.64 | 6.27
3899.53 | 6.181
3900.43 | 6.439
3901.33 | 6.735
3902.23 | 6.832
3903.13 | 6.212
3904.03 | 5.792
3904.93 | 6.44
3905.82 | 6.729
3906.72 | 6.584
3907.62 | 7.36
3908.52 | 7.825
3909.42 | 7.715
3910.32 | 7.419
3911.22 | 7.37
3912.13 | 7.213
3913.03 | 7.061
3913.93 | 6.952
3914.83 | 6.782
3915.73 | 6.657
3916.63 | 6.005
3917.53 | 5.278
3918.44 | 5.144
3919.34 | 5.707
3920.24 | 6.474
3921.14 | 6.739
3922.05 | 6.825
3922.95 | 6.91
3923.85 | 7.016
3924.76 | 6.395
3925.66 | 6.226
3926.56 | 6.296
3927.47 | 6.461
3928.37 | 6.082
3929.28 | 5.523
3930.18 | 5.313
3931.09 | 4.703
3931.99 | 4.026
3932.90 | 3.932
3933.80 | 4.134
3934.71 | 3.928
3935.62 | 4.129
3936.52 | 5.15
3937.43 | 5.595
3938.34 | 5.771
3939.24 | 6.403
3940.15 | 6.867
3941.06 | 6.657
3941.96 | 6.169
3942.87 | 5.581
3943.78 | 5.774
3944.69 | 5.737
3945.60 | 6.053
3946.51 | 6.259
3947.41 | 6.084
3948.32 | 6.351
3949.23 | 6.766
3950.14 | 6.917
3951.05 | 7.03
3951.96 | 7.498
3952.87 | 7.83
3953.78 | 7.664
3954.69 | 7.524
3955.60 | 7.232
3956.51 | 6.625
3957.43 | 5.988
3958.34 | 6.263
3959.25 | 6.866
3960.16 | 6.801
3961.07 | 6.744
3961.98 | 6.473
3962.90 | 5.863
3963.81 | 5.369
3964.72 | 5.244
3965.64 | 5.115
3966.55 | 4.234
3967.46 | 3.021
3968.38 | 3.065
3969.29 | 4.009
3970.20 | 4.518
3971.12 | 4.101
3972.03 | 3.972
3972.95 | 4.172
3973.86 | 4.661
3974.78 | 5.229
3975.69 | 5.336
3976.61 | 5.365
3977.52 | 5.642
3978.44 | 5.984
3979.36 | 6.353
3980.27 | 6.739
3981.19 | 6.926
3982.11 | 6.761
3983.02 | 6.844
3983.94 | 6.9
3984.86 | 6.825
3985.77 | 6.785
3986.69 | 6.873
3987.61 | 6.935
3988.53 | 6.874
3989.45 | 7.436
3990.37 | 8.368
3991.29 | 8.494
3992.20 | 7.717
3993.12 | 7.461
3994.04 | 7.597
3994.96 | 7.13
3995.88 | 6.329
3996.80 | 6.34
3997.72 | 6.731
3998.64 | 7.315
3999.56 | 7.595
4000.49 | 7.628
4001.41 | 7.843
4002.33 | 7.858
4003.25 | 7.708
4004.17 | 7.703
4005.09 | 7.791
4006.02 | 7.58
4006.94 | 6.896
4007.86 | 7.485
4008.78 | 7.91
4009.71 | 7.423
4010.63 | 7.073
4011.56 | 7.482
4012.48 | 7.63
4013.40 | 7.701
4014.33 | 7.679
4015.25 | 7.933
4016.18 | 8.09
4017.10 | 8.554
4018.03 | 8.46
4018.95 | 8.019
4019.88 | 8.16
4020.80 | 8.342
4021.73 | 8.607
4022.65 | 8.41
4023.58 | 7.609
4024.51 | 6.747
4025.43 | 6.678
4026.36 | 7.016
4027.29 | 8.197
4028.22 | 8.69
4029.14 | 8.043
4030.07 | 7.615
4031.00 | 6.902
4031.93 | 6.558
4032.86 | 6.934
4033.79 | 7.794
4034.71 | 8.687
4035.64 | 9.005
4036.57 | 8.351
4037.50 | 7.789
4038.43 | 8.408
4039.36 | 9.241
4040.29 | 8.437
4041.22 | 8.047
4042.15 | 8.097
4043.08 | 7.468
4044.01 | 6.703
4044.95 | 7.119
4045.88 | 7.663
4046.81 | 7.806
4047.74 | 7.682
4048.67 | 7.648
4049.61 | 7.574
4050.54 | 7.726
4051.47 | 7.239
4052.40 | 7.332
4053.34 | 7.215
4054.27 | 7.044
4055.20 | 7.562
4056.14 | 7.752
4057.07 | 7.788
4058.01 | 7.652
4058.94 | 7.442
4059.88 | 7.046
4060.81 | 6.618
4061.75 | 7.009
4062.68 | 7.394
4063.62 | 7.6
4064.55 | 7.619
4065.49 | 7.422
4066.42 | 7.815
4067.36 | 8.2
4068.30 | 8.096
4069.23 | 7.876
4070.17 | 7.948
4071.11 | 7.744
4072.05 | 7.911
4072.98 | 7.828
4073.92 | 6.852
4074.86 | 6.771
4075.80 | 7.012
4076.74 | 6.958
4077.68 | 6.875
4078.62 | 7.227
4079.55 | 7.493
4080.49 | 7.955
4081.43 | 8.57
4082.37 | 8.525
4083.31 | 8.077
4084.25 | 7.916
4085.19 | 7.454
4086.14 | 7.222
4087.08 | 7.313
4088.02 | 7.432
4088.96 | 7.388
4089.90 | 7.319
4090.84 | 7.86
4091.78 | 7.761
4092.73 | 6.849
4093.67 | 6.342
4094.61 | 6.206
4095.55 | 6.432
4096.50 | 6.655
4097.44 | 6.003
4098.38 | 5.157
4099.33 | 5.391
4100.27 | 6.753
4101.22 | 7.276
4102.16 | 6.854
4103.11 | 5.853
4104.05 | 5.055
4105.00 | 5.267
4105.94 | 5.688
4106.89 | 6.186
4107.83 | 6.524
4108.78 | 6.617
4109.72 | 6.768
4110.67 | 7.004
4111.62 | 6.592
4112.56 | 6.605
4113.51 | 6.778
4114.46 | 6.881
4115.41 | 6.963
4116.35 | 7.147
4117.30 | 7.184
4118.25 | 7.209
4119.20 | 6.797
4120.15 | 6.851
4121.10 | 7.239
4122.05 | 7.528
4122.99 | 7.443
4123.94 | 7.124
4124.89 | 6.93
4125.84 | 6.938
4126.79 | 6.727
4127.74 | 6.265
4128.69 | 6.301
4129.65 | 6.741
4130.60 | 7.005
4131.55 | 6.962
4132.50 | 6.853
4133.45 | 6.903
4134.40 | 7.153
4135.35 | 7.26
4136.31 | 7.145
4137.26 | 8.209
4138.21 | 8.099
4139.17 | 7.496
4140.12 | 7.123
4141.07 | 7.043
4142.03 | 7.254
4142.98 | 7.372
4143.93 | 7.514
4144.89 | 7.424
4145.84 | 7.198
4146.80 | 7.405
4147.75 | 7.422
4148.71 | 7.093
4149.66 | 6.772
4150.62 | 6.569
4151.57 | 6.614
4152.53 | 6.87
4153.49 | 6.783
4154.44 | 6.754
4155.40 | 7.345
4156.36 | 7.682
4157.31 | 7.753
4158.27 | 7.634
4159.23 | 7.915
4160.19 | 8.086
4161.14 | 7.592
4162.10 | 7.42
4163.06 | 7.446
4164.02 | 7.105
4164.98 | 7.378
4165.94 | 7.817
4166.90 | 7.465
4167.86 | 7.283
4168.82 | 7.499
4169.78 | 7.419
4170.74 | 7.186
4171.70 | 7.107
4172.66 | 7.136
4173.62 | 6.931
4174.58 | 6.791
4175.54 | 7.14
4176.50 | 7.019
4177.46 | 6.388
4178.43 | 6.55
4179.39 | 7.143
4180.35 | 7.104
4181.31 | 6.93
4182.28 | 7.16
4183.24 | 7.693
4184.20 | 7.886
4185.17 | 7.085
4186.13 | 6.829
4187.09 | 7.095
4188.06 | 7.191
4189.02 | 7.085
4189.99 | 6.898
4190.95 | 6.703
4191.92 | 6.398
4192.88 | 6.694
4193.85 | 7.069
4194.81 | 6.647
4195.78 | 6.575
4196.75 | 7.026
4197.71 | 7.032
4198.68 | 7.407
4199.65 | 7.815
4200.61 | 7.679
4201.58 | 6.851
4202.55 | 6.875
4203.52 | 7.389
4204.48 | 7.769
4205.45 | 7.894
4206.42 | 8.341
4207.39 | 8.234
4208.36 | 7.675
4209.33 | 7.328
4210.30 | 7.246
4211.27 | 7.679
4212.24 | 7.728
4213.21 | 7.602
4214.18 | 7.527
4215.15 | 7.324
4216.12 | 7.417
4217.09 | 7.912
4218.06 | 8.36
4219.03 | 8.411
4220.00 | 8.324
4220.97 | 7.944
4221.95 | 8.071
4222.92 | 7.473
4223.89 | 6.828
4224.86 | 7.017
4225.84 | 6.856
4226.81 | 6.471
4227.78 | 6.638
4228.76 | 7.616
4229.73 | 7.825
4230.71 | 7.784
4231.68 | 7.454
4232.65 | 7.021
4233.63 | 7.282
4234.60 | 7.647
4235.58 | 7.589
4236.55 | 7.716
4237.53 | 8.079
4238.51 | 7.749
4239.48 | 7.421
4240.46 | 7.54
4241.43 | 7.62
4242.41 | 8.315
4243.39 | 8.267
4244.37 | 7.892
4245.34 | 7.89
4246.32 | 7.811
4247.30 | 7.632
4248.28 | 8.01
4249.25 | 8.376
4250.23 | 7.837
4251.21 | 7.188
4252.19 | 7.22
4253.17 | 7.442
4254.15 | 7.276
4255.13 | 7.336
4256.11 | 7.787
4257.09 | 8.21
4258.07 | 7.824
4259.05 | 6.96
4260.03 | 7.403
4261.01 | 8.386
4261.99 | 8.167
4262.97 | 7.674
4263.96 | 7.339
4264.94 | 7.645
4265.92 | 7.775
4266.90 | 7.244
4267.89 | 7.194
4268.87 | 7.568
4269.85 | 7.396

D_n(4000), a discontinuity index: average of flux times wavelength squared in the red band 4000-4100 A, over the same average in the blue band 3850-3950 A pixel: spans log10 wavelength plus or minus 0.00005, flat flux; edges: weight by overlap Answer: 1.3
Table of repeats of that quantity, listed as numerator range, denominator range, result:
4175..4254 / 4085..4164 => 1.11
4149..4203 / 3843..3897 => 1.37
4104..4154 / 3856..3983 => 1.28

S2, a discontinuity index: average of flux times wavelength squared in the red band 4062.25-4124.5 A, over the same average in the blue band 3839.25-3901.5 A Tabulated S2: 1.30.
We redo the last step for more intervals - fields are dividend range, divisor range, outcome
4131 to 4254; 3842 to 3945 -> 1.40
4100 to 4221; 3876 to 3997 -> 1.31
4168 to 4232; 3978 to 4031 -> 1.08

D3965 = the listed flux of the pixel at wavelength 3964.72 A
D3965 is 5.244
